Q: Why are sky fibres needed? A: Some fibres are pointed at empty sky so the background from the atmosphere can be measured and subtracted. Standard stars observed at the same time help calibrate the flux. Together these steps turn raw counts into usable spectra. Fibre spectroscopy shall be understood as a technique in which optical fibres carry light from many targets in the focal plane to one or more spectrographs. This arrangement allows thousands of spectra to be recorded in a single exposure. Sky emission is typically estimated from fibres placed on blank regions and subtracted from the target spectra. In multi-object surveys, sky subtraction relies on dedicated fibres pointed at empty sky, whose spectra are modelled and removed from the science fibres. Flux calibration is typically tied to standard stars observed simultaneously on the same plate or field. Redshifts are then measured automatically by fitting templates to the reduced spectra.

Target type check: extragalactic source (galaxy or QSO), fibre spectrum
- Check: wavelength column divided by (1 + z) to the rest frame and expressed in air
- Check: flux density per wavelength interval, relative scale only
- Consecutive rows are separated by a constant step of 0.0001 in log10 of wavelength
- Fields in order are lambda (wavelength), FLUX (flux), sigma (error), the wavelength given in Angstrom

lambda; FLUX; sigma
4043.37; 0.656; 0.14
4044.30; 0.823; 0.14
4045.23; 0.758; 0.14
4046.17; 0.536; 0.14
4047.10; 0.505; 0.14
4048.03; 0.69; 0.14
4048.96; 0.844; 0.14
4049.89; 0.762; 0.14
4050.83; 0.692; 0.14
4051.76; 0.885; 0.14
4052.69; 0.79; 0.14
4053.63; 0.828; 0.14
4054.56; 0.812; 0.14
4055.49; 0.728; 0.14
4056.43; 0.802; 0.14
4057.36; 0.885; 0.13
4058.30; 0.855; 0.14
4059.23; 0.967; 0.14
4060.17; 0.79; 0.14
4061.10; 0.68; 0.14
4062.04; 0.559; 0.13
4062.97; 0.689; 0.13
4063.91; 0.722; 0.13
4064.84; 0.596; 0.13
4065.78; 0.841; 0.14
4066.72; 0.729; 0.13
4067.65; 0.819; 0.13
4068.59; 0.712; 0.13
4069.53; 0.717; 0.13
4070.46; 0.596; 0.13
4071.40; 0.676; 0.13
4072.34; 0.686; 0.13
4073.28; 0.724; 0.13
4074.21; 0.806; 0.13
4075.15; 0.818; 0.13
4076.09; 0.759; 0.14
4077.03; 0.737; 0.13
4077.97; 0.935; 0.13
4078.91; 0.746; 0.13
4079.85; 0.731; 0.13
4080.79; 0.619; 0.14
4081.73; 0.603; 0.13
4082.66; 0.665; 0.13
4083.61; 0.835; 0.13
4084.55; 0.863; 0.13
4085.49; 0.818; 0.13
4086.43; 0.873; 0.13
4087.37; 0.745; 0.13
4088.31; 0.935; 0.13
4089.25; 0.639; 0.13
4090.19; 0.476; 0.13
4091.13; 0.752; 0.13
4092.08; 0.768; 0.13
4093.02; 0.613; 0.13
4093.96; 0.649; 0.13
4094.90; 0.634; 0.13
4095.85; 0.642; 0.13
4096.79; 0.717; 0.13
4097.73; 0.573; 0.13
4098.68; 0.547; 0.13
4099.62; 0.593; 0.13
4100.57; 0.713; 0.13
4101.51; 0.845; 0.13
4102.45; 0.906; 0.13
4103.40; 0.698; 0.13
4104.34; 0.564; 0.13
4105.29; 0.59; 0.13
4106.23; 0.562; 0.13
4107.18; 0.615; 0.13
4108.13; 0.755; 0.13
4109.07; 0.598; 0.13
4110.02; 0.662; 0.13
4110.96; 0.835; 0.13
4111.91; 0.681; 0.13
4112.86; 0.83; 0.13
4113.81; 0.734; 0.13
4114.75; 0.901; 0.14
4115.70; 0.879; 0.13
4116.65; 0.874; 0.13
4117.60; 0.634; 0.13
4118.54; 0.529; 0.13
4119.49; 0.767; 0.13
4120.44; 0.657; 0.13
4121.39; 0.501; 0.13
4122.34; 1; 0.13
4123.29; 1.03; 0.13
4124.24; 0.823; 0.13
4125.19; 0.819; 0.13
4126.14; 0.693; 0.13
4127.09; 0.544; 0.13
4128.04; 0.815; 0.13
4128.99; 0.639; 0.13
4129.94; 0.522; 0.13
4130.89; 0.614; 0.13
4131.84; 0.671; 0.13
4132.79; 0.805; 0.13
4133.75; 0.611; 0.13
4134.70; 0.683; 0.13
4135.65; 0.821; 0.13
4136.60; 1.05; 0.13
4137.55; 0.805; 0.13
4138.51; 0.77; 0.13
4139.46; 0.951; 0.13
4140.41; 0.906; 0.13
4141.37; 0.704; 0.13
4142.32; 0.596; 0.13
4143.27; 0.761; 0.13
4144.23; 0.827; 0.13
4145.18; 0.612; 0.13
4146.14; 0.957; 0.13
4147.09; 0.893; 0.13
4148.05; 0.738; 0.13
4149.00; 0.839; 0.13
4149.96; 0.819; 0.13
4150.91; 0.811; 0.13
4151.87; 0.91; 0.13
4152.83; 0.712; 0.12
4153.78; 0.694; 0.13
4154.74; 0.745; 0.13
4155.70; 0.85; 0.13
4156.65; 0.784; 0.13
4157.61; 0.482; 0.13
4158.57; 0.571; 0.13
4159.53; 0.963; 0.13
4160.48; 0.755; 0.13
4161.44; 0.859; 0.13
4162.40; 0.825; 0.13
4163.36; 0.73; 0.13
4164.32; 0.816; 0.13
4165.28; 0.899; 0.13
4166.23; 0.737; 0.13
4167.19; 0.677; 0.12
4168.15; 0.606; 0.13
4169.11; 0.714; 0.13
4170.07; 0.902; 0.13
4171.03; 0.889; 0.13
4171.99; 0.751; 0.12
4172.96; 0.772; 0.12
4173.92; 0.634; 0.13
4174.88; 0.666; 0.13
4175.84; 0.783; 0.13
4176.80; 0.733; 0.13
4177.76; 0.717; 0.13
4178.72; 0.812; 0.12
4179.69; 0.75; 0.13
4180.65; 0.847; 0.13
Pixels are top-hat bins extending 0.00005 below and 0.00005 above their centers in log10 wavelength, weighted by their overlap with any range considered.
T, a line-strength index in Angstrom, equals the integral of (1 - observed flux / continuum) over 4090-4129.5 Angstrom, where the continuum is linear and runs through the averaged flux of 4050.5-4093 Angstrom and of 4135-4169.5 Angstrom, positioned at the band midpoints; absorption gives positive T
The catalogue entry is 3.0 Angstrom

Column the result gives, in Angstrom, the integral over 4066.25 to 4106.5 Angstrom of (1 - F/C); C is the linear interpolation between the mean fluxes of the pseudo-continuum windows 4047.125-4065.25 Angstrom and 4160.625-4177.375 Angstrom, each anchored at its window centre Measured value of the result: 2.6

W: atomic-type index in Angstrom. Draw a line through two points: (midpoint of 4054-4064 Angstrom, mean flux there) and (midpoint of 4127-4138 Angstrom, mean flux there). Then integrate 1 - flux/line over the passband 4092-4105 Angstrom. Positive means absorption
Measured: 1.3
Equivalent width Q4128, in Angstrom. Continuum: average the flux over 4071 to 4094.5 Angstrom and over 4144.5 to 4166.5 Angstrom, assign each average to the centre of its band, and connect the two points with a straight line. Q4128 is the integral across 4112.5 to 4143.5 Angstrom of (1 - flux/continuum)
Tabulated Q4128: 0.5 Angstrom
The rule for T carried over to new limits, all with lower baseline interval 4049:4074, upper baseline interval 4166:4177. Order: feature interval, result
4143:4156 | -0.98 Angstrom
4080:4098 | 1.00 Angstrom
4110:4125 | -0.59 Angstrom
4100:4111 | 0.87 Angstrom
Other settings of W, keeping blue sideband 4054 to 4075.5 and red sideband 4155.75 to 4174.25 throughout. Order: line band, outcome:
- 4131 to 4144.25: -0.4 Angstrom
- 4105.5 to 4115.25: 0.5 Angstrom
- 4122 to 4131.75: 0.2 Angstrom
